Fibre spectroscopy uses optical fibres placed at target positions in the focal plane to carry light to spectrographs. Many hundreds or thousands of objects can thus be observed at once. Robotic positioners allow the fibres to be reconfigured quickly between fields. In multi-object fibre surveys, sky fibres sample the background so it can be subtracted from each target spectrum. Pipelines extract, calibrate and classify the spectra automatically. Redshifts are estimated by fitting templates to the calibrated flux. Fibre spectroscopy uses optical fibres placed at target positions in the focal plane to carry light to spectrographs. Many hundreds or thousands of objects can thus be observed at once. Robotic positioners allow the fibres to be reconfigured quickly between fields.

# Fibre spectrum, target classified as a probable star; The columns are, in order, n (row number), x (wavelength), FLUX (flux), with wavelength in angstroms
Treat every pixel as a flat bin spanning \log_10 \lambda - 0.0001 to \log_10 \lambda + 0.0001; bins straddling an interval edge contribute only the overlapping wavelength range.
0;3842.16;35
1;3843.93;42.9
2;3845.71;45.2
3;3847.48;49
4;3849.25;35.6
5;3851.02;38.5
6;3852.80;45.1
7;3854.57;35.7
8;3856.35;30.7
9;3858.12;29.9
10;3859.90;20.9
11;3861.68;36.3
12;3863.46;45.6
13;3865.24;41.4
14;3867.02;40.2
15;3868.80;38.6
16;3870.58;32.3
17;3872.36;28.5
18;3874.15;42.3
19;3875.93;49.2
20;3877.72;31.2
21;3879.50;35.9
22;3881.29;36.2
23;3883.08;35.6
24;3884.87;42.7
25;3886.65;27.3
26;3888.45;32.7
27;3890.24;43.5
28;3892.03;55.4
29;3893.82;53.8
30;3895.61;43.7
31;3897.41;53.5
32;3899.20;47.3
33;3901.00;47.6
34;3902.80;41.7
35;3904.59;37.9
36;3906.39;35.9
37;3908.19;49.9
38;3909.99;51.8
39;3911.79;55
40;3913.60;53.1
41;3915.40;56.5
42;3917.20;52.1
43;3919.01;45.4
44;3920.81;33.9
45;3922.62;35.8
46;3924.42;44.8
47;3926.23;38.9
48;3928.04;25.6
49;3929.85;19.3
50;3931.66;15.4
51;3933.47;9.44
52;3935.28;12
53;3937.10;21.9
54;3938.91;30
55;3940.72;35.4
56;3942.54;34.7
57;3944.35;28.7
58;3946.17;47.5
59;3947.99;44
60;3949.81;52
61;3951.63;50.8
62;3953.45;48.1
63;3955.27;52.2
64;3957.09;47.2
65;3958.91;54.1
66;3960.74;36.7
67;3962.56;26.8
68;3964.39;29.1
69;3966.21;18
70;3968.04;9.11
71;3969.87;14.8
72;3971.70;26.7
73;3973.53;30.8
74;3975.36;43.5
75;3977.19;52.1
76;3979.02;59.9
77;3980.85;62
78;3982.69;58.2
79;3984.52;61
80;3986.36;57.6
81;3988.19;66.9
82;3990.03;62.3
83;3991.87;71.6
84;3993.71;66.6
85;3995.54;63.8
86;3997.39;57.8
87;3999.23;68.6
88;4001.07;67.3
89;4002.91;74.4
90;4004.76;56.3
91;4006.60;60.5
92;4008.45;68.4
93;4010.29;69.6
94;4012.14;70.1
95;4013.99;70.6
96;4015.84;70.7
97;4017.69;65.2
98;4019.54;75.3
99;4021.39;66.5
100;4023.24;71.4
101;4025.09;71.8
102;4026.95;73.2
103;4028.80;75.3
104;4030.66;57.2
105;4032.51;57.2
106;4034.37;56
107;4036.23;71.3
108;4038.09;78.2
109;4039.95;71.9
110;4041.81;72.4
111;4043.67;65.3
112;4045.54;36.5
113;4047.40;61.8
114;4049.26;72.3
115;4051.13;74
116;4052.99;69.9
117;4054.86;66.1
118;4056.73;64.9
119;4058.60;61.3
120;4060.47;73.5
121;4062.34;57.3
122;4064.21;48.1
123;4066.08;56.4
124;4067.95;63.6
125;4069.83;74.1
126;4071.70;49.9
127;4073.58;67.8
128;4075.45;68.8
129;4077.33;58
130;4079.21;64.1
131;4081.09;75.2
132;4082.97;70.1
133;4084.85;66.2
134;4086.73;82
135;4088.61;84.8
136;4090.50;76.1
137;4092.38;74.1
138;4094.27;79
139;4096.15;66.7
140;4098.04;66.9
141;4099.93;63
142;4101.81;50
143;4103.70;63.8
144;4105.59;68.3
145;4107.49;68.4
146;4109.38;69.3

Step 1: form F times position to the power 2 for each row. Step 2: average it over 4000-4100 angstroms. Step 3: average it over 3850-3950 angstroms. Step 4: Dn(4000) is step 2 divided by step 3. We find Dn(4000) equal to 1.89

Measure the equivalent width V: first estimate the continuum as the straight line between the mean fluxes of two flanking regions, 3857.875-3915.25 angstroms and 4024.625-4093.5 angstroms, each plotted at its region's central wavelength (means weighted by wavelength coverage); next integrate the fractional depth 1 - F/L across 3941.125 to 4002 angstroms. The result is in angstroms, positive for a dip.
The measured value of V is 7.6 angstroms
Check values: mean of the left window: 41.5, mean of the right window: 66.7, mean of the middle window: 47.5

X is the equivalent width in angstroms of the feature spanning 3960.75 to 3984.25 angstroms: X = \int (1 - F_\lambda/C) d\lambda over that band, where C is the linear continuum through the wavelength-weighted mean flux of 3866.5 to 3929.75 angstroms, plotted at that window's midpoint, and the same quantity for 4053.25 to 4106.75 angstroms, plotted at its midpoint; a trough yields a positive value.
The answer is 7.0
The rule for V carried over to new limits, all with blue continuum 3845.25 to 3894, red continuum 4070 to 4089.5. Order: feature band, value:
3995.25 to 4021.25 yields -3.8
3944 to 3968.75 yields 5.5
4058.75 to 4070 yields 0.9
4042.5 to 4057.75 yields 0.1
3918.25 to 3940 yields 8.9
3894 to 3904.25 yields -1.0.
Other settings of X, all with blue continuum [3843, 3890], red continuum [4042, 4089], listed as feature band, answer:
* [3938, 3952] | 2.44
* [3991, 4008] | -2.84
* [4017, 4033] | -2.42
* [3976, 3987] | -0.96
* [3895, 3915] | -2.13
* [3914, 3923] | -0.23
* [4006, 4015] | -1.66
